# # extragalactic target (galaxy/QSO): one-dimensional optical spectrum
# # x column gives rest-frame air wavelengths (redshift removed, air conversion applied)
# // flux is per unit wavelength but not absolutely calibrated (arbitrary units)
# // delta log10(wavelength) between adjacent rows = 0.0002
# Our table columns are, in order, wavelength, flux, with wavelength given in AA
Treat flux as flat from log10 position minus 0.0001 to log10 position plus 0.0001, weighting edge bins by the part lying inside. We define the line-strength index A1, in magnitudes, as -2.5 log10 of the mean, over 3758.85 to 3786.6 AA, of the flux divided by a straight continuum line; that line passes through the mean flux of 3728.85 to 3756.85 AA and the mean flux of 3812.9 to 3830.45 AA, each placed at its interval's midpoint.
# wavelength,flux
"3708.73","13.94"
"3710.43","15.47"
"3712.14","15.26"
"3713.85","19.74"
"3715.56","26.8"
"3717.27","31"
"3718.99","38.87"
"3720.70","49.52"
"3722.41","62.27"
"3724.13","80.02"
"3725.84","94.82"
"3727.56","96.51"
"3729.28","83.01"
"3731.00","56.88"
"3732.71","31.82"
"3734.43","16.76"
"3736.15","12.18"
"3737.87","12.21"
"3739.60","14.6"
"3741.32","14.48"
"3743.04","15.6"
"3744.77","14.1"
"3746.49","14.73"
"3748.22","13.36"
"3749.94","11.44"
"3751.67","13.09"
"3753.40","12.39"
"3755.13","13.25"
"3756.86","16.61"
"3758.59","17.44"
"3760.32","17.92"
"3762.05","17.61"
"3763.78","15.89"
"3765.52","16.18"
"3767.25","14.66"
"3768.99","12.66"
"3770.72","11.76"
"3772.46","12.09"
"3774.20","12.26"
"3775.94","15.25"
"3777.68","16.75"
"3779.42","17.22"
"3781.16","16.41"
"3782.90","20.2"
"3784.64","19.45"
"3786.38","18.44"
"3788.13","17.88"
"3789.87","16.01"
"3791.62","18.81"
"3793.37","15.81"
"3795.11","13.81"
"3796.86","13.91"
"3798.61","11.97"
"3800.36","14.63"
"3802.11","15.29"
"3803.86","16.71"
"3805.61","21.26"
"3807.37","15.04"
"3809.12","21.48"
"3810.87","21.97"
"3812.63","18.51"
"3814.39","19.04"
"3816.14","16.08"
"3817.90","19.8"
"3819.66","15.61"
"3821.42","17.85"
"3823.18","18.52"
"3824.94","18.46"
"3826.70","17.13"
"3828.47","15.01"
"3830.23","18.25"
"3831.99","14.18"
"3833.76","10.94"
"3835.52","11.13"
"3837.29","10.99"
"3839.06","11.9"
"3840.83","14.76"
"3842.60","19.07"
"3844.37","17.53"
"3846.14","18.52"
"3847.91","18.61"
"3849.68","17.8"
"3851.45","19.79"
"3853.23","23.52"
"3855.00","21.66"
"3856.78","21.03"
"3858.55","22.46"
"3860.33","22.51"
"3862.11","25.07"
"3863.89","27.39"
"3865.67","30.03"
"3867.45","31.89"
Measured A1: 0.22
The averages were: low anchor 20.7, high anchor 17.6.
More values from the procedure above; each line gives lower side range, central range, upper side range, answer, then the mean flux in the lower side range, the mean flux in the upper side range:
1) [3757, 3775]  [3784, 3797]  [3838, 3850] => -0.09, 14.9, 16.8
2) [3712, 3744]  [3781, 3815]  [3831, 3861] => 0.47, 41.1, 17.4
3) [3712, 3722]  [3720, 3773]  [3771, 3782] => -0.11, 32.7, 14.8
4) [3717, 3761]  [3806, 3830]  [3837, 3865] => 0.29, 32.9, 19.8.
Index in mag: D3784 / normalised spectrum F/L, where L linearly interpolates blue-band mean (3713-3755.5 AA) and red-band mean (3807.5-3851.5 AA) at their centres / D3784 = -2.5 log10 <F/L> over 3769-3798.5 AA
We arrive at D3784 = 0.50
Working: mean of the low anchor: 34.2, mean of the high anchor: 16.8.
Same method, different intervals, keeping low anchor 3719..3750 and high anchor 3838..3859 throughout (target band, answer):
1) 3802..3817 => 0.36 mag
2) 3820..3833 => 0.32 mag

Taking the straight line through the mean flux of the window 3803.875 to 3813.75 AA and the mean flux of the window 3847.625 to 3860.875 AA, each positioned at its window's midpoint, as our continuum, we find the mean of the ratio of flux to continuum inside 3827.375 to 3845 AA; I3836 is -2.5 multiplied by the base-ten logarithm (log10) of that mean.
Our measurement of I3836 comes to 0.38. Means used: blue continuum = 19.4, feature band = 14.4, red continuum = 21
